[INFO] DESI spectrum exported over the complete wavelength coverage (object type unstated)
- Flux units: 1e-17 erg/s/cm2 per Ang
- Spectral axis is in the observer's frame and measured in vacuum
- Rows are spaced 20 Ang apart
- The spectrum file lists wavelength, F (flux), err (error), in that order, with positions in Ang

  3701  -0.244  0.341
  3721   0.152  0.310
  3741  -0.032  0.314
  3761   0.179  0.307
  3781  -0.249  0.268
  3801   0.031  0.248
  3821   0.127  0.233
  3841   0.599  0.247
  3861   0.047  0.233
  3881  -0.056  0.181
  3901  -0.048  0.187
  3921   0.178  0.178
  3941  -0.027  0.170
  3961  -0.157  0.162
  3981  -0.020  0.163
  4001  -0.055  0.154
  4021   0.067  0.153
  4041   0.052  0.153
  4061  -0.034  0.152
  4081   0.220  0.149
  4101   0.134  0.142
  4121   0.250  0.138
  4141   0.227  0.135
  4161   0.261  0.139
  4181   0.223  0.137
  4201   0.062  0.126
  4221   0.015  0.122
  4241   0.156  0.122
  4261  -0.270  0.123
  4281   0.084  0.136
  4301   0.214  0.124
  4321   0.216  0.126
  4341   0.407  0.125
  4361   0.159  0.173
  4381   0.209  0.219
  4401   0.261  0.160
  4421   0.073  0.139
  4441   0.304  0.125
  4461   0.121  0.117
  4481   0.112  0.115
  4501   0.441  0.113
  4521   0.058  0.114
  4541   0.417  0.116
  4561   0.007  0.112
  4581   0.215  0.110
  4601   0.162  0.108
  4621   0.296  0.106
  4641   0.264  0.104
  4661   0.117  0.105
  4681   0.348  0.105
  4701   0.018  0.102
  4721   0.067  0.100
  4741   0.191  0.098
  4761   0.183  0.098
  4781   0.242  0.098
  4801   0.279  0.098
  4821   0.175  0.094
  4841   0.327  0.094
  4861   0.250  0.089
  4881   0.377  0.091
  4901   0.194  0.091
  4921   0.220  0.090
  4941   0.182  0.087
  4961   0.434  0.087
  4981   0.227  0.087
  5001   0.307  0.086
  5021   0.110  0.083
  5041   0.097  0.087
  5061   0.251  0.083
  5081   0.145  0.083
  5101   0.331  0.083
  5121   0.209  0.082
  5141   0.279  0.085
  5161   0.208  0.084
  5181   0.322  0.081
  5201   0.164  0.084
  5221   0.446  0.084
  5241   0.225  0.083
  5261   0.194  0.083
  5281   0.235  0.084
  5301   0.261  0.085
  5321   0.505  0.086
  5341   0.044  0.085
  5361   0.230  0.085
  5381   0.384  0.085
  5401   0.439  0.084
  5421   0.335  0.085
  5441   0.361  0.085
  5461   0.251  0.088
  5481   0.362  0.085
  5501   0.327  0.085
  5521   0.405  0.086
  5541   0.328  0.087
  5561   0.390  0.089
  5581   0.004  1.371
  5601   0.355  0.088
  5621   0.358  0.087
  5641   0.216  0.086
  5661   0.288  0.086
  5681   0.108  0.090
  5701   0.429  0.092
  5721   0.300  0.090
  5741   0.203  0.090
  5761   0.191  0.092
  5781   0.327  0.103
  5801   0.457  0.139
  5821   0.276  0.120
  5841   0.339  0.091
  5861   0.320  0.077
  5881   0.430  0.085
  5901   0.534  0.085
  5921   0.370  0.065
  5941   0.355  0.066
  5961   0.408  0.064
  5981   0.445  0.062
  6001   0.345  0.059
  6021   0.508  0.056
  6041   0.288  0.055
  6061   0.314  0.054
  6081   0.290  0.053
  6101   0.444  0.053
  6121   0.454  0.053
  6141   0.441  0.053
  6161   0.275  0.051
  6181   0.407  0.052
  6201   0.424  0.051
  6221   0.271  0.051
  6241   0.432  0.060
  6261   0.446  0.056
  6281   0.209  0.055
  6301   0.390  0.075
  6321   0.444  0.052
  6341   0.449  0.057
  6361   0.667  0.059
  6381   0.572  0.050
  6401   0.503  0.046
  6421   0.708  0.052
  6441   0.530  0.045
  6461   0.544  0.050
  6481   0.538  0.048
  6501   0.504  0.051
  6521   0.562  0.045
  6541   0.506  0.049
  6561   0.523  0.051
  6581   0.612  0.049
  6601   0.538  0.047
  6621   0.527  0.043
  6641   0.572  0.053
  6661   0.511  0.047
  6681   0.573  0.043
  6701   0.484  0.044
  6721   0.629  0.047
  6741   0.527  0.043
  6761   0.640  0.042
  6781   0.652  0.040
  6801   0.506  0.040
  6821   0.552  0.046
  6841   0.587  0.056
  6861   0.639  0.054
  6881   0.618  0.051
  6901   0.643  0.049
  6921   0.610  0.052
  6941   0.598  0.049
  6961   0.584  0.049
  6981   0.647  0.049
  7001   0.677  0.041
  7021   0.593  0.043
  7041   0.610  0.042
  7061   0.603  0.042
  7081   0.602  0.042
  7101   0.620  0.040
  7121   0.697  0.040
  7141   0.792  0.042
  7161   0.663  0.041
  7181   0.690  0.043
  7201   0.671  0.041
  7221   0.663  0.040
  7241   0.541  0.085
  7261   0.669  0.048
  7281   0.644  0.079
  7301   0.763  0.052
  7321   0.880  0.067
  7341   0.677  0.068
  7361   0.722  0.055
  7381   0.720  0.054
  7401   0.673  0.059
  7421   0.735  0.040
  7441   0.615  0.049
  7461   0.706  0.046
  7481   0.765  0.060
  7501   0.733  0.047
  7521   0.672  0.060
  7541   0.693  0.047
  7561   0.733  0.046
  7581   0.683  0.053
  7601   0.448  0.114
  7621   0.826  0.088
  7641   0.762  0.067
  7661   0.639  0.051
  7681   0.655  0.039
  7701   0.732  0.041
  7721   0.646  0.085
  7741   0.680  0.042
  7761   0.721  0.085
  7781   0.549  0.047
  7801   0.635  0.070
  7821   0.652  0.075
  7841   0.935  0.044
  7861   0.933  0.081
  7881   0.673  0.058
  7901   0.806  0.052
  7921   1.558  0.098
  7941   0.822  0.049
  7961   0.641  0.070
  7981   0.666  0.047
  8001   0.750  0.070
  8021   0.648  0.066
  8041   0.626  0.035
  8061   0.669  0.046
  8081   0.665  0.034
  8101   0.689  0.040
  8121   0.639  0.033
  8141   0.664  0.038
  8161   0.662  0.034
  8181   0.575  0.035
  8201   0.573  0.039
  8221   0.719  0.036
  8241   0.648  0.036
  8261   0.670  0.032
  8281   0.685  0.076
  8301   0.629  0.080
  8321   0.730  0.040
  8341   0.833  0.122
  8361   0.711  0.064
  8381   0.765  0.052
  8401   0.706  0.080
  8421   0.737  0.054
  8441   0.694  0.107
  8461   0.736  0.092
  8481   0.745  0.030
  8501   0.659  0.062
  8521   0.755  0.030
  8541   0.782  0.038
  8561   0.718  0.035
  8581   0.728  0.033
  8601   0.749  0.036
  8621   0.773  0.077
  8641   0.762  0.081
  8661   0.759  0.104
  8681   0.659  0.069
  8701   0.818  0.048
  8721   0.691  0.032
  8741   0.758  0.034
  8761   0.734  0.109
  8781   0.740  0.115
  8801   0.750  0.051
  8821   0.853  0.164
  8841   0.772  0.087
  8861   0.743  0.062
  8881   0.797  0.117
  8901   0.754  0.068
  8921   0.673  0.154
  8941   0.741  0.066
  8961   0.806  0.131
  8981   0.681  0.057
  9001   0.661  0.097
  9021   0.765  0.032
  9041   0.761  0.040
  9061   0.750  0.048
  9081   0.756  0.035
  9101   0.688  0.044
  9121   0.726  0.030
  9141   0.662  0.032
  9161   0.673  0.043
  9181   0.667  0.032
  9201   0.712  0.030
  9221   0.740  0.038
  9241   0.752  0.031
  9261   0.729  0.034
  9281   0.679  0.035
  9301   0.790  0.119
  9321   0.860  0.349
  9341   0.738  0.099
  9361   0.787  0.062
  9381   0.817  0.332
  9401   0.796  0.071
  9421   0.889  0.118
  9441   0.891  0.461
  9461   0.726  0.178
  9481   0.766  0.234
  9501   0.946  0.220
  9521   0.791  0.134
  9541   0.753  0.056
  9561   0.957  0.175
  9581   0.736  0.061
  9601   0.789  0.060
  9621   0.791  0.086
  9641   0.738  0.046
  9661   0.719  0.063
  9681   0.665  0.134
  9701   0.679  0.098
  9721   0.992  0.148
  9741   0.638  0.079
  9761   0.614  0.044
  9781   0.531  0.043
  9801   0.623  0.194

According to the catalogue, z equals 0.582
